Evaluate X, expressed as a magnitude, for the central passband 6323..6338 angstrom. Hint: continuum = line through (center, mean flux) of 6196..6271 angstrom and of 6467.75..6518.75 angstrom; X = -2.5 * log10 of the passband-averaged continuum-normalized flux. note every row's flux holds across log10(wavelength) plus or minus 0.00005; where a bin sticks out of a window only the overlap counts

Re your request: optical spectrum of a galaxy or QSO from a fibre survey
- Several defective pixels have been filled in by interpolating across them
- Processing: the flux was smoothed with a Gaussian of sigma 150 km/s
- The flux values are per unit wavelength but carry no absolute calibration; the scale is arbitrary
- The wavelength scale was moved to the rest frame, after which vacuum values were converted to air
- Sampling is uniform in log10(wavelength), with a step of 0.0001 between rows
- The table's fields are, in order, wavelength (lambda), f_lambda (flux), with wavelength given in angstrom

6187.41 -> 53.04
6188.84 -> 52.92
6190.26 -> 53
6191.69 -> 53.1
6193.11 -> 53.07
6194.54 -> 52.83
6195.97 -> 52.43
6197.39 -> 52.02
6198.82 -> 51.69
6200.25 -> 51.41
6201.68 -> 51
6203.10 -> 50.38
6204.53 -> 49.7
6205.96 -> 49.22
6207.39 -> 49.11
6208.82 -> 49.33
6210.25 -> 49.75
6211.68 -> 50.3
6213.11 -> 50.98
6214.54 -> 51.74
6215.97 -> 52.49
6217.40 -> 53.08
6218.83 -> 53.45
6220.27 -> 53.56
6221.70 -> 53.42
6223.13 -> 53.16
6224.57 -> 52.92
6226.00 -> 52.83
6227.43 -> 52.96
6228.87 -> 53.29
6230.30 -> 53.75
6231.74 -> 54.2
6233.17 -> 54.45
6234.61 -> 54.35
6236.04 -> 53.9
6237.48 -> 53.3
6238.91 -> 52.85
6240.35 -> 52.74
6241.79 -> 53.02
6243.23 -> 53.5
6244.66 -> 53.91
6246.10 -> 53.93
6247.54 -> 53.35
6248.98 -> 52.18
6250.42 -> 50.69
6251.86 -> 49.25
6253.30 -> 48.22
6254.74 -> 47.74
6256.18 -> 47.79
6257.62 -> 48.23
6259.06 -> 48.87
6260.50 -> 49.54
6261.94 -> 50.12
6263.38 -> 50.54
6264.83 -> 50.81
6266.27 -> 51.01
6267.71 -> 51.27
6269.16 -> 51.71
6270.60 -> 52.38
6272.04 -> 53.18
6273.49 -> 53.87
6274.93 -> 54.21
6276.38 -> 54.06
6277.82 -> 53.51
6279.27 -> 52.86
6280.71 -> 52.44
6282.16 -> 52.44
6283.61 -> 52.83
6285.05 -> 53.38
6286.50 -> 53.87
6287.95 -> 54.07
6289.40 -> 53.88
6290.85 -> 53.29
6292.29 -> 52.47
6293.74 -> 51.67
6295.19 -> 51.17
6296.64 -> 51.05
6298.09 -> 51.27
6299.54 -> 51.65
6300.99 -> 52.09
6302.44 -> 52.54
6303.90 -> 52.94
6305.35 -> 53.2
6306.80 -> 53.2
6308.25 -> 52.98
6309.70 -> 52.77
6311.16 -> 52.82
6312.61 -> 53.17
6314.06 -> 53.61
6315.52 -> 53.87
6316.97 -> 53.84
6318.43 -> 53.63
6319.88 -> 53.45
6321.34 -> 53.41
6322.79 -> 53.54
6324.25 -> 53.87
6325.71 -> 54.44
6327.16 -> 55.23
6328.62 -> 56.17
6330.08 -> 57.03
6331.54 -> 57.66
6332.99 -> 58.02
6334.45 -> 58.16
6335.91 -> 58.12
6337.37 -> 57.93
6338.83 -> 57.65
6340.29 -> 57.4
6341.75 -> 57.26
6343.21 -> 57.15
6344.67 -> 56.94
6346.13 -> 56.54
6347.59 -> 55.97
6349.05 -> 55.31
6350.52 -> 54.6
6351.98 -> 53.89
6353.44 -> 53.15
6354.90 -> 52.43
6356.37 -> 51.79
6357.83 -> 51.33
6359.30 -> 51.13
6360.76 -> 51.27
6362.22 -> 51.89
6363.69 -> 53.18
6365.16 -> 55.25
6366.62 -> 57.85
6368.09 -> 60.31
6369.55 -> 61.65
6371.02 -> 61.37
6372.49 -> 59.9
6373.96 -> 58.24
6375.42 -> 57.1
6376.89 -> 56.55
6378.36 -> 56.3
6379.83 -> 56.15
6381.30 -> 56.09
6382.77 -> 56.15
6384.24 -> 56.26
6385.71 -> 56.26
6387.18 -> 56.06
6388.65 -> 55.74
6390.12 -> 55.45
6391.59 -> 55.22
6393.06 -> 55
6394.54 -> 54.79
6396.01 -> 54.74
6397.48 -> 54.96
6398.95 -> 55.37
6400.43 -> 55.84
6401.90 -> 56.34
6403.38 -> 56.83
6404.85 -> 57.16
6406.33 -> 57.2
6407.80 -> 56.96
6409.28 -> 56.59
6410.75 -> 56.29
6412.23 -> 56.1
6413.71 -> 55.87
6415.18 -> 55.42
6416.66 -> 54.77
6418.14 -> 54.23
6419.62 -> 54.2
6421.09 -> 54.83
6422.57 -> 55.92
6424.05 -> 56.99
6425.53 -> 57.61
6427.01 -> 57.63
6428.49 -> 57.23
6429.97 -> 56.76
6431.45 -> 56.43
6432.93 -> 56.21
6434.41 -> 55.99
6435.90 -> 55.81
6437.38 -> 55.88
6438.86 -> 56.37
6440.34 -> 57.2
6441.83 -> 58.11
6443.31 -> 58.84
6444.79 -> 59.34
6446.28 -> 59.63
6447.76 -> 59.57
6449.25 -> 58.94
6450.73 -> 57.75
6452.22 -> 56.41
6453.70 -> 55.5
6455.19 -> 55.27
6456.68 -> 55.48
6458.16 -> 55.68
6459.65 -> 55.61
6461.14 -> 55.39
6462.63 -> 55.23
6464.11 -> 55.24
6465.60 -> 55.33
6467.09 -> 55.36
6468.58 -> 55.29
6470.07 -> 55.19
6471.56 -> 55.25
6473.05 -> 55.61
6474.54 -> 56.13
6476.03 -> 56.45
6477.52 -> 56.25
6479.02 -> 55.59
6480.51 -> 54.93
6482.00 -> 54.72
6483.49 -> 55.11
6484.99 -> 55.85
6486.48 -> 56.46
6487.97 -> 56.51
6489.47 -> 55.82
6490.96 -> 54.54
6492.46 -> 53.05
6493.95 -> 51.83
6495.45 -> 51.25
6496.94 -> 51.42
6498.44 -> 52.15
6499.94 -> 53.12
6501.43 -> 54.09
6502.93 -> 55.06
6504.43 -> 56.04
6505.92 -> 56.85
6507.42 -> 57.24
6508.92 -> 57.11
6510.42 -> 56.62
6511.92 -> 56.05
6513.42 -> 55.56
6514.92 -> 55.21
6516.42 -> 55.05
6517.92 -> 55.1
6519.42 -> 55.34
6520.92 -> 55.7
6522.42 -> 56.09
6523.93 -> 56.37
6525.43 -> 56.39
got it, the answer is -0.07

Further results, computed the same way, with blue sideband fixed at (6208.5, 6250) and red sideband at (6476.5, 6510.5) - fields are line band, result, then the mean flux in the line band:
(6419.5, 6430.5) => -0.044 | 56.5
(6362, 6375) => -0.079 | 57.9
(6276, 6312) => 0.013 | 52.7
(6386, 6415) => -0.035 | 55.9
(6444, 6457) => -0.060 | 57.6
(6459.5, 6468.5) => -0.014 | 55.3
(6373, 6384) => -0.053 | 56.7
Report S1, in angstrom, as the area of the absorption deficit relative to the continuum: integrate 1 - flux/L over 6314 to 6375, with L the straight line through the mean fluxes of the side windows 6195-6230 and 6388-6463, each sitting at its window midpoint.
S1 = -1.2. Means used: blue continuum 51.7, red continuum 56.3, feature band 55.6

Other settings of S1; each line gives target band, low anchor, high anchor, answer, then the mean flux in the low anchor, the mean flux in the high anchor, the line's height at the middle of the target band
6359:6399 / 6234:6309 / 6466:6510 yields -2.0 angstrom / 52.1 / 55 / 53.5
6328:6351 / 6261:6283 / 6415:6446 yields -1.3 angstrom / 52.3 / 56.5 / 54.1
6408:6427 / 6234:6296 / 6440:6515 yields -0.4 angstrom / 52.1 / 55.7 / 54.7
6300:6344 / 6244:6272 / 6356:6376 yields -0.9 angstrom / 50.7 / 56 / 53.8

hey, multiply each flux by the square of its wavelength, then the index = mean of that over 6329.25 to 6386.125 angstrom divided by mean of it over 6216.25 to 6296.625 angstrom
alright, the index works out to 1.1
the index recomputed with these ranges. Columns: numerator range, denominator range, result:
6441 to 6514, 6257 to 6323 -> 1.13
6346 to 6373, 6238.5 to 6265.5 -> 1.12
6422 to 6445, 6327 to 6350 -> 1.03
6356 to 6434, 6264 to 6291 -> 1.10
